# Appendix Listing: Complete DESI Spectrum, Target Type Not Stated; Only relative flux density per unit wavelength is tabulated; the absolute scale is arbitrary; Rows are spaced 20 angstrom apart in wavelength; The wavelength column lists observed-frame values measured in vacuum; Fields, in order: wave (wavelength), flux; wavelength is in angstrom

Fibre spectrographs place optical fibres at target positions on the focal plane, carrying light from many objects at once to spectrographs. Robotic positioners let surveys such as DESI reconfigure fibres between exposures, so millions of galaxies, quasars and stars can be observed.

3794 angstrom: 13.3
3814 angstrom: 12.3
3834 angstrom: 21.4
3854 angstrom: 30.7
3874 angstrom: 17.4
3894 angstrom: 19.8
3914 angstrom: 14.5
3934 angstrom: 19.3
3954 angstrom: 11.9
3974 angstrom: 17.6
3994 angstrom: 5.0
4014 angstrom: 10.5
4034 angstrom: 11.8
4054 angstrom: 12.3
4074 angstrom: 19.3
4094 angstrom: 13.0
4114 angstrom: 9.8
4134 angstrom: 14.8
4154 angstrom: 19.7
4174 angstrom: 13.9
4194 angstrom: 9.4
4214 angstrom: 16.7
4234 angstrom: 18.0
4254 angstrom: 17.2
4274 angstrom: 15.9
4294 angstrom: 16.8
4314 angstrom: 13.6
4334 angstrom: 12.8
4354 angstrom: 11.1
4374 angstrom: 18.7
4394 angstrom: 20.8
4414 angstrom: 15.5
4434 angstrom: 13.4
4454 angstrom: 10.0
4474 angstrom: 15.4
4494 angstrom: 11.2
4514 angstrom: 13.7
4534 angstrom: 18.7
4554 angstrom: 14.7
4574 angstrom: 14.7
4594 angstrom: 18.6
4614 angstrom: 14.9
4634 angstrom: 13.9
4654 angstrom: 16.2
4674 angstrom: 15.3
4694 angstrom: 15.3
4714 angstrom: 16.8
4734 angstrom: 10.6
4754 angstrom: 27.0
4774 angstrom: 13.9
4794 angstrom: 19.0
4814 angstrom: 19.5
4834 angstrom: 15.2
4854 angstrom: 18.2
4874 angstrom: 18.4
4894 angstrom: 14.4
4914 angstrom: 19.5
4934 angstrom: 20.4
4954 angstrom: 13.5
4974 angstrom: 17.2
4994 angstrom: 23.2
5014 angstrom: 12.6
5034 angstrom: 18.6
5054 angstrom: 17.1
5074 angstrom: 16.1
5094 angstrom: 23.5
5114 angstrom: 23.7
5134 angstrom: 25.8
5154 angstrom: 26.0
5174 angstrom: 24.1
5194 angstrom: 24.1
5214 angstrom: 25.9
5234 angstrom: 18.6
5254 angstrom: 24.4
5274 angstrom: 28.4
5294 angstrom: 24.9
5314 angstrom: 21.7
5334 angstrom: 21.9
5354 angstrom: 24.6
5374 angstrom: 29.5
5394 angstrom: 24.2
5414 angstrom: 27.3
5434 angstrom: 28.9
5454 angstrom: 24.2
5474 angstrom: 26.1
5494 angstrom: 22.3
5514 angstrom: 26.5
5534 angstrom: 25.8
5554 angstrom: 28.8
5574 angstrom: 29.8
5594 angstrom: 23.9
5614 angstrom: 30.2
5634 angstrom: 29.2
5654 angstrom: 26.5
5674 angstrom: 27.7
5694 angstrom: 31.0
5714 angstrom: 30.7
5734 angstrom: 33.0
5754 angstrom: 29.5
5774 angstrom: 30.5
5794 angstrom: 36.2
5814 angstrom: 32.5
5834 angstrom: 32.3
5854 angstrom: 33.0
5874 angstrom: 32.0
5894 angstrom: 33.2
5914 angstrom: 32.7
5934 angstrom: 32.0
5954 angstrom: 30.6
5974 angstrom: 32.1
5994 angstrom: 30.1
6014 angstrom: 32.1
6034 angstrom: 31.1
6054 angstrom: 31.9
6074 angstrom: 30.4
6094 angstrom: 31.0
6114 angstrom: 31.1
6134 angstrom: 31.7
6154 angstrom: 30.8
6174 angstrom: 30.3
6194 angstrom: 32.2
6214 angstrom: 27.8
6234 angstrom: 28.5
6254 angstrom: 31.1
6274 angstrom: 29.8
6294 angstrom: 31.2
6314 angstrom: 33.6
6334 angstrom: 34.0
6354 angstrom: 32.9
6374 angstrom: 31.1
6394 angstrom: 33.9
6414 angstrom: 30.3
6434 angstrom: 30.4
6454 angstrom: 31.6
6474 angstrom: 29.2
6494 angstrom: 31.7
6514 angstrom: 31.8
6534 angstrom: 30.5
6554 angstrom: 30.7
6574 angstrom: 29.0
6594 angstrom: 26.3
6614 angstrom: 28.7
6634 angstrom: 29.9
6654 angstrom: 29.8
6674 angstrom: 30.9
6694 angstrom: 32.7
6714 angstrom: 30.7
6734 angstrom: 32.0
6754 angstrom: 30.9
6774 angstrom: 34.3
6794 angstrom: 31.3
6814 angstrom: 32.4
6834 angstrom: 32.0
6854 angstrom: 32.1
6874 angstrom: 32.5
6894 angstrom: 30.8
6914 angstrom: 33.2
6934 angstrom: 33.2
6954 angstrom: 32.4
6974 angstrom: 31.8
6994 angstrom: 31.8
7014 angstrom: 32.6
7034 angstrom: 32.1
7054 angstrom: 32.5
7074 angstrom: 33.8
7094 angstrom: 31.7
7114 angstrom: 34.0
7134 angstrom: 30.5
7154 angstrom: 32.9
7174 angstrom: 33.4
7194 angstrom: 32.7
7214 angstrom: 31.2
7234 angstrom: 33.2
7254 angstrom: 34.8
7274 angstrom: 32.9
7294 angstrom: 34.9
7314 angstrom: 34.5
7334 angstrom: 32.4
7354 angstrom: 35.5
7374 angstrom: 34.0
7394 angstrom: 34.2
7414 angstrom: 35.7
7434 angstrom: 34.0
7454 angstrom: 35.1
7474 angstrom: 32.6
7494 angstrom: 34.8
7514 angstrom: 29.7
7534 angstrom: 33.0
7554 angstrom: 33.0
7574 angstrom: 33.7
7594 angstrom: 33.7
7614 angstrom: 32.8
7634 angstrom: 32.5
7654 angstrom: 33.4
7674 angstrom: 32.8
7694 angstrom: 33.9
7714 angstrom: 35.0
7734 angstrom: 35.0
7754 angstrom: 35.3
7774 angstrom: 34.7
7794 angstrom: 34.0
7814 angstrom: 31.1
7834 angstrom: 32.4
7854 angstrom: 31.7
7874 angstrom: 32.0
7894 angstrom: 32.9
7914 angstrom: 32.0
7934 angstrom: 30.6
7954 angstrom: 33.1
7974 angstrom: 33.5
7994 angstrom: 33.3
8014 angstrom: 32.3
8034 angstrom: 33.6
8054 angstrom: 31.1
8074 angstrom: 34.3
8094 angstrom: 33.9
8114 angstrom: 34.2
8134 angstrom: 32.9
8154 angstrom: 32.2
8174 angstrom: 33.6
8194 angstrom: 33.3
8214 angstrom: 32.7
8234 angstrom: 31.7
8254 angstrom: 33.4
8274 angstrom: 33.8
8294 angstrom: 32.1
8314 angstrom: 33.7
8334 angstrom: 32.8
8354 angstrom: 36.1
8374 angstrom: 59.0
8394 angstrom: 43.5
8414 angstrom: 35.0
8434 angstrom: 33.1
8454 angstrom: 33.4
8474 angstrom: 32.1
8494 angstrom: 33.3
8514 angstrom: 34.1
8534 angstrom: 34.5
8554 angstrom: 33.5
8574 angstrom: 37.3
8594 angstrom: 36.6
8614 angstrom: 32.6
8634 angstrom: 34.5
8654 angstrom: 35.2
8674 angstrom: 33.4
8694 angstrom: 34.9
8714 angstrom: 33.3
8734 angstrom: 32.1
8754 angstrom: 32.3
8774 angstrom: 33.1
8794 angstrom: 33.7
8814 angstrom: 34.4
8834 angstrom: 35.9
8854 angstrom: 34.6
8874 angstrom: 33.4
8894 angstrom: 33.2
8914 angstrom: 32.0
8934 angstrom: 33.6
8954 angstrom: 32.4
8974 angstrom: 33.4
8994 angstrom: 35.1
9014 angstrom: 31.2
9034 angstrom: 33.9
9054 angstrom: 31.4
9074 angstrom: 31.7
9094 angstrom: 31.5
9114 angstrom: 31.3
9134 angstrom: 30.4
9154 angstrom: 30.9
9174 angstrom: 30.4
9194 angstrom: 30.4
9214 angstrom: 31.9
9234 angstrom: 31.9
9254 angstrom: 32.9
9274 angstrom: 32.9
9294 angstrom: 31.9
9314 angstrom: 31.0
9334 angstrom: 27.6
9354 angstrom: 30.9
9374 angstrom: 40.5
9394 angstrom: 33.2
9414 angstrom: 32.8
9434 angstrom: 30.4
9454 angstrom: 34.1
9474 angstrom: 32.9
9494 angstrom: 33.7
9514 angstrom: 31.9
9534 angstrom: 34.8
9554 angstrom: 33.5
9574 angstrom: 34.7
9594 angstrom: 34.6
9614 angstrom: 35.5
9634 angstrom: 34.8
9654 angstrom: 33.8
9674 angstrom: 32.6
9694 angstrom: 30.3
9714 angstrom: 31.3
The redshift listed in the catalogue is 0.28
